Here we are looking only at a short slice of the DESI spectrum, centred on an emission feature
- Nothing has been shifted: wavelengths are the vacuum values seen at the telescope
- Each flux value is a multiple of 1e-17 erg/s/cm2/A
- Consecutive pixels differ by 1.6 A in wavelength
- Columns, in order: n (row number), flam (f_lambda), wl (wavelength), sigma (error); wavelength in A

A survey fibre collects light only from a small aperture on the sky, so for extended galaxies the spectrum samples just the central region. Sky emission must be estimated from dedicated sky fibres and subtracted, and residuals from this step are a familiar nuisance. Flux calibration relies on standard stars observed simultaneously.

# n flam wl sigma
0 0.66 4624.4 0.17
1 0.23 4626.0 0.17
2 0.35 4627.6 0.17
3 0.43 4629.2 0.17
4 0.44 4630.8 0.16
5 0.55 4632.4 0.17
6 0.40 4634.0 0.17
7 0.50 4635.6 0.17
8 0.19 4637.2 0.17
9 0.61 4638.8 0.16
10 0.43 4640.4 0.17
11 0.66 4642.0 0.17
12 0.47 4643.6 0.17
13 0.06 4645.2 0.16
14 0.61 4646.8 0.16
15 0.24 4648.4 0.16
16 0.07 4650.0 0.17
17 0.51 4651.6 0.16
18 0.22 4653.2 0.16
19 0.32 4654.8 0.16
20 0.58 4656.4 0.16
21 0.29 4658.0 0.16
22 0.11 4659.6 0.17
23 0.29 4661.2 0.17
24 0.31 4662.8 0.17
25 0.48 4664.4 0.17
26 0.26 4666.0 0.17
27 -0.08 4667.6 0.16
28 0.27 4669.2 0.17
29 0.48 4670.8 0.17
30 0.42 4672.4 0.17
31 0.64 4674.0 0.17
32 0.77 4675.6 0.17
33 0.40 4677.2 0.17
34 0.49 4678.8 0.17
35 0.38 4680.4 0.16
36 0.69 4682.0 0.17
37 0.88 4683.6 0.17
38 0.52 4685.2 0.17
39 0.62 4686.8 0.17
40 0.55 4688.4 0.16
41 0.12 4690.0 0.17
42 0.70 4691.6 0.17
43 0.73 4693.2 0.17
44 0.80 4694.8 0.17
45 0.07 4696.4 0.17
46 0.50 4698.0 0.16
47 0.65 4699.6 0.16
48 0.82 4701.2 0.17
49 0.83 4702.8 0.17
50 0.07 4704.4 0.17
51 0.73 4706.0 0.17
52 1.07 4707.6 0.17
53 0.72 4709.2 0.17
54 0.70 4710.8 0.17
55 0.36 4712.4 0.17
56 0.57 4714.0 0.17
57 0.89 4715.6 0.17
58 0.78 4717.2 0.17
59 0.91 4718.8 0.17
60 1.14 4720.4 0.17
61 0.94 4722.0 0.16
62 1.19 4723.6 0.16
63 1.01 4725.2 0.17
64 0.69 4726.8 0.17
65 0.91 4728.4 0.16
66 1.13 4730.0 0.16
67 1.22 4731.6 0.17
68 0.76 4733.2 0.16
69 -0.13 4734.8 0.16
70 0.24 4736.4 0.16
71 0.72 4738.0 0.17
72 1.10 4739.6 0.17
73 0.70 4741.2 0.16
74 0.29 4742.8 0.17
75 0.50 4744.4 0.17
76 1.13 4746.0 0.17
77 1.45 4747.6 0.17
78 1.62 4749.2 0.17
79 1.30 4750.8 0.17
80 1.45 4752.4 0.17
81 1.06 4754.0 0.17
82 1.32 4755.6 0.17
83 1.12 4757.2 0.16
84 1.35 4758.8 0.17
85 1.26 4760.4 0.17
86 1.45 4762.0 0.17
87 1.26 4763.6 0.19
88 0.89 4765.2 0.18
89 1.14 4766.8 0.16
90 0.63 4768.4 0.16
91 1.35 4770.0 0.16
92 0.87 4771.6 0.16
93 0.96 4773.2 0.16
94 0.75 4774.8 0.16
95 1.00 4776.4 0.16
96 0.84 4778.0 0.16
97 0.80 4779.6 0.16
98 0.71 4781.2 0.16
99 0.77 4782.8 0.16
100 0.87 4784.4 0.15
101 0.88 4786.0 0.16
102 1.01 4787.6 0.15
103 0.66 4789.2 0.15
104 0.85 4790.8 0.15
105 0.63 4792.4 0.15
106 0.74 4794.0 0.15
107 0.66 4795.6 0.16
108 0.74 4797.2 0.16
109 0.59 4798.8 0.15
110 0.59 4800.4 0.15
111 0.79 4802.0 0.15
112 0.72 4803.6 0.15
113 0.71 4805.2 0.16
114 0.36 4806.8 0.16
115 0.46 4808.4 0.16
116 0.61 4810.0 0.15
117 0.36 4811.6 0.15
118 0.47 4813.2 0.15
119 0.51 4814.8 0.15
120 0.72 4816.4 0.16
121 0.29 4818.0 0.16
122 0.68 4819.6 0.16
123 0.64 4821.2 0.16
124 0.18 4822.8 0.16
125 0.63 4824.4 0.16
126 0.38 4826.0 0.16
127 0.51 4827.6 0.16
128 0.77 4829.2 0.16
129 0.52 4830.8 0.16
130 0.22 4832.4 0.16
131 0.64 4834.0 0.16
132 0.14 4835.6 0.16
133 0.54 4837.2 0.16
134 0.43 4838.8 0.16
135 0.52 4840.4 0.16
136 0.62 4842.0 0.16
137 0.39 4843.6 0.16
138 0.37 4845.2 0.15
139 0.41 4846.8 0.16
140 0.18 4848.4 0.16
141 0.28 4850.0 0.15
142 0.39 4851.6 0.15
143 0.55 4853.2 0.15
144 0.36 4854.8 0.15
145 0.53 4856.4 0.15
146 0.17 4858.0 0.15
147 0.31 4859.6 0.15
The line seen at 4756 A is C IV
